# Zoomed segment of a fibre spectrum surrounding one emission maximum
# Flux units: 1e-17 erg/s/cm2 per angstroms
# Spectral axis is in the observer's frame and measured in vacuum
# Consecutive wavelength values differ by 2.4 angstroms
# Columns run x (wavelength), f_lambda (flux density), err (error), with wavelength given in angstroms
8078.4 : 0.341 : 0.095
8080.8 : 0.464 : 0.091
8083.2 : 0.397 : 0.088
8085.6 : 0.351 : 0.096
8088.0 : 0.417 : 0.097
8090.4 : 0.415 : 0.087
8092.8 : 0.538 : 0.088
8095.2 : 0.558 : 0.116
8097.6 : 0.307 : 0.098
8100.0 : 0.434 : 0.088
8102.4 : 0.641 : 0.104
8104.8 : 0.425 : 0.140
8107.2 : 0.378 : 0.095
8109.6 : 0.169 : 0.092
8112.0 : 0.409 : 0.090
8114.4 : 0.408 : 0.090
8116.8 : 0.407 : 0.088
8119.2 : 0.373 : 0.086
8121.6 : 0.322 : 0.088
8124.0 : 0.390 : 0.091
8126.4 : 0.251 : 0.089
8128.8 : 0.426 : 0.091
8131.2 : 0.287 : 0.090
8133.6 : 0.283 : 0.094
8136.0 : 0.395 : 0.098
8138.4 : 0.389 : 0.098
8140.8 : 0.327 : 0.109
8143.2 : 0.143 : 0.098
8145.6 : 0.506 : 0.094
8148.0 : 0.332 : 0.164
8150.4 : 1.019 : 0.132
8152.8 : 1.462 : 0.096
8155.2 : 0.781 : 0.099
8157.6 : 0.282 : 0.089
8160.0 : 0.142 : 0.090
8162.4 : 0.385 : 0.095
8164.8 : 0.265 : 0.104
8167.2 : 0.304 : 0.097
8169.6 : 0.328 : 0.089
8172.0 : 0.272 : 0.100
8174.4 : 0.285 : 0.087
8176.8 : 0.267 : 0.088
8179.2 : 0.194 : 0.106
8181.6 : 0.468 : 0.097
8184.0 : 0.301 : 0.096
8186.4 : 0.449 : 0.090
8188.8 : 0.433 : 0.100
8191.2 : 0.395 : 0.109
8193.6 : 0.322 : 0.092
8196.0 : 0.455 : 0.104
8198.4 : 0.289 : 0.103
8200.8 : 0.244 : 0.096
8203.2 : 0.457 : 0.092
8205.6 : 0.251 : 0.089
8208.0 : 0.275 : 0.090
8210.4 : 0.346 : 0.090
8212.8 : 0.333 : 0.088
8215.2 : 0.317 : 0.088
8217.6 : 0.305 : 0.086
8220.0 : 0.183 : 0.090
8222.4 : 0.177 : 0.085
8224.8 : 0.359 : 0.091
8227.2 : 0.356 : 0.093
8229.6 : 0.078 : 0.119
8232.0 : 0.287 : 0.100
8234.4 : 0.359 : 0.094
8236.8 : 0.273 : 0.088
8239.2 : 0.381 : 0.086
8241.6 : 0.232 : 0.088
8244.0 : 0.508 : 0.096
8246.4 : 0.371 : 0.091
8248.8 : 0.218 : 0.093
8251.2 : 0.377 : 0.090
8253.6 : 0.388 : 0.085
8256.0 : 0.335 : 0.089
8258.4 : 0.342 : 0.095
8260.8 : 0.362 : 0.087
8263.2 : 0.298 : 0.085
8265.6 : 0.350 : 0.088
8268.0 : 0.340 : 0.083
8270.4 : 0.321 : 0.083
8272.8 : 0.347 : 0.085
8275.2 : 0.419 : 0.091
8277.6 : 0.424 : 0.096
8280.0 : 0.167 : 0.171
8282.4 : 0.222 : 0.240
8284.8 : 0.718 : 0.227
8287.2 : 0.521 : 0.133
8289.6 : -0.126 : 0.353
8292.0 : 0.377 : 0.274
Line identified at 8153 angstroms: H-beta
